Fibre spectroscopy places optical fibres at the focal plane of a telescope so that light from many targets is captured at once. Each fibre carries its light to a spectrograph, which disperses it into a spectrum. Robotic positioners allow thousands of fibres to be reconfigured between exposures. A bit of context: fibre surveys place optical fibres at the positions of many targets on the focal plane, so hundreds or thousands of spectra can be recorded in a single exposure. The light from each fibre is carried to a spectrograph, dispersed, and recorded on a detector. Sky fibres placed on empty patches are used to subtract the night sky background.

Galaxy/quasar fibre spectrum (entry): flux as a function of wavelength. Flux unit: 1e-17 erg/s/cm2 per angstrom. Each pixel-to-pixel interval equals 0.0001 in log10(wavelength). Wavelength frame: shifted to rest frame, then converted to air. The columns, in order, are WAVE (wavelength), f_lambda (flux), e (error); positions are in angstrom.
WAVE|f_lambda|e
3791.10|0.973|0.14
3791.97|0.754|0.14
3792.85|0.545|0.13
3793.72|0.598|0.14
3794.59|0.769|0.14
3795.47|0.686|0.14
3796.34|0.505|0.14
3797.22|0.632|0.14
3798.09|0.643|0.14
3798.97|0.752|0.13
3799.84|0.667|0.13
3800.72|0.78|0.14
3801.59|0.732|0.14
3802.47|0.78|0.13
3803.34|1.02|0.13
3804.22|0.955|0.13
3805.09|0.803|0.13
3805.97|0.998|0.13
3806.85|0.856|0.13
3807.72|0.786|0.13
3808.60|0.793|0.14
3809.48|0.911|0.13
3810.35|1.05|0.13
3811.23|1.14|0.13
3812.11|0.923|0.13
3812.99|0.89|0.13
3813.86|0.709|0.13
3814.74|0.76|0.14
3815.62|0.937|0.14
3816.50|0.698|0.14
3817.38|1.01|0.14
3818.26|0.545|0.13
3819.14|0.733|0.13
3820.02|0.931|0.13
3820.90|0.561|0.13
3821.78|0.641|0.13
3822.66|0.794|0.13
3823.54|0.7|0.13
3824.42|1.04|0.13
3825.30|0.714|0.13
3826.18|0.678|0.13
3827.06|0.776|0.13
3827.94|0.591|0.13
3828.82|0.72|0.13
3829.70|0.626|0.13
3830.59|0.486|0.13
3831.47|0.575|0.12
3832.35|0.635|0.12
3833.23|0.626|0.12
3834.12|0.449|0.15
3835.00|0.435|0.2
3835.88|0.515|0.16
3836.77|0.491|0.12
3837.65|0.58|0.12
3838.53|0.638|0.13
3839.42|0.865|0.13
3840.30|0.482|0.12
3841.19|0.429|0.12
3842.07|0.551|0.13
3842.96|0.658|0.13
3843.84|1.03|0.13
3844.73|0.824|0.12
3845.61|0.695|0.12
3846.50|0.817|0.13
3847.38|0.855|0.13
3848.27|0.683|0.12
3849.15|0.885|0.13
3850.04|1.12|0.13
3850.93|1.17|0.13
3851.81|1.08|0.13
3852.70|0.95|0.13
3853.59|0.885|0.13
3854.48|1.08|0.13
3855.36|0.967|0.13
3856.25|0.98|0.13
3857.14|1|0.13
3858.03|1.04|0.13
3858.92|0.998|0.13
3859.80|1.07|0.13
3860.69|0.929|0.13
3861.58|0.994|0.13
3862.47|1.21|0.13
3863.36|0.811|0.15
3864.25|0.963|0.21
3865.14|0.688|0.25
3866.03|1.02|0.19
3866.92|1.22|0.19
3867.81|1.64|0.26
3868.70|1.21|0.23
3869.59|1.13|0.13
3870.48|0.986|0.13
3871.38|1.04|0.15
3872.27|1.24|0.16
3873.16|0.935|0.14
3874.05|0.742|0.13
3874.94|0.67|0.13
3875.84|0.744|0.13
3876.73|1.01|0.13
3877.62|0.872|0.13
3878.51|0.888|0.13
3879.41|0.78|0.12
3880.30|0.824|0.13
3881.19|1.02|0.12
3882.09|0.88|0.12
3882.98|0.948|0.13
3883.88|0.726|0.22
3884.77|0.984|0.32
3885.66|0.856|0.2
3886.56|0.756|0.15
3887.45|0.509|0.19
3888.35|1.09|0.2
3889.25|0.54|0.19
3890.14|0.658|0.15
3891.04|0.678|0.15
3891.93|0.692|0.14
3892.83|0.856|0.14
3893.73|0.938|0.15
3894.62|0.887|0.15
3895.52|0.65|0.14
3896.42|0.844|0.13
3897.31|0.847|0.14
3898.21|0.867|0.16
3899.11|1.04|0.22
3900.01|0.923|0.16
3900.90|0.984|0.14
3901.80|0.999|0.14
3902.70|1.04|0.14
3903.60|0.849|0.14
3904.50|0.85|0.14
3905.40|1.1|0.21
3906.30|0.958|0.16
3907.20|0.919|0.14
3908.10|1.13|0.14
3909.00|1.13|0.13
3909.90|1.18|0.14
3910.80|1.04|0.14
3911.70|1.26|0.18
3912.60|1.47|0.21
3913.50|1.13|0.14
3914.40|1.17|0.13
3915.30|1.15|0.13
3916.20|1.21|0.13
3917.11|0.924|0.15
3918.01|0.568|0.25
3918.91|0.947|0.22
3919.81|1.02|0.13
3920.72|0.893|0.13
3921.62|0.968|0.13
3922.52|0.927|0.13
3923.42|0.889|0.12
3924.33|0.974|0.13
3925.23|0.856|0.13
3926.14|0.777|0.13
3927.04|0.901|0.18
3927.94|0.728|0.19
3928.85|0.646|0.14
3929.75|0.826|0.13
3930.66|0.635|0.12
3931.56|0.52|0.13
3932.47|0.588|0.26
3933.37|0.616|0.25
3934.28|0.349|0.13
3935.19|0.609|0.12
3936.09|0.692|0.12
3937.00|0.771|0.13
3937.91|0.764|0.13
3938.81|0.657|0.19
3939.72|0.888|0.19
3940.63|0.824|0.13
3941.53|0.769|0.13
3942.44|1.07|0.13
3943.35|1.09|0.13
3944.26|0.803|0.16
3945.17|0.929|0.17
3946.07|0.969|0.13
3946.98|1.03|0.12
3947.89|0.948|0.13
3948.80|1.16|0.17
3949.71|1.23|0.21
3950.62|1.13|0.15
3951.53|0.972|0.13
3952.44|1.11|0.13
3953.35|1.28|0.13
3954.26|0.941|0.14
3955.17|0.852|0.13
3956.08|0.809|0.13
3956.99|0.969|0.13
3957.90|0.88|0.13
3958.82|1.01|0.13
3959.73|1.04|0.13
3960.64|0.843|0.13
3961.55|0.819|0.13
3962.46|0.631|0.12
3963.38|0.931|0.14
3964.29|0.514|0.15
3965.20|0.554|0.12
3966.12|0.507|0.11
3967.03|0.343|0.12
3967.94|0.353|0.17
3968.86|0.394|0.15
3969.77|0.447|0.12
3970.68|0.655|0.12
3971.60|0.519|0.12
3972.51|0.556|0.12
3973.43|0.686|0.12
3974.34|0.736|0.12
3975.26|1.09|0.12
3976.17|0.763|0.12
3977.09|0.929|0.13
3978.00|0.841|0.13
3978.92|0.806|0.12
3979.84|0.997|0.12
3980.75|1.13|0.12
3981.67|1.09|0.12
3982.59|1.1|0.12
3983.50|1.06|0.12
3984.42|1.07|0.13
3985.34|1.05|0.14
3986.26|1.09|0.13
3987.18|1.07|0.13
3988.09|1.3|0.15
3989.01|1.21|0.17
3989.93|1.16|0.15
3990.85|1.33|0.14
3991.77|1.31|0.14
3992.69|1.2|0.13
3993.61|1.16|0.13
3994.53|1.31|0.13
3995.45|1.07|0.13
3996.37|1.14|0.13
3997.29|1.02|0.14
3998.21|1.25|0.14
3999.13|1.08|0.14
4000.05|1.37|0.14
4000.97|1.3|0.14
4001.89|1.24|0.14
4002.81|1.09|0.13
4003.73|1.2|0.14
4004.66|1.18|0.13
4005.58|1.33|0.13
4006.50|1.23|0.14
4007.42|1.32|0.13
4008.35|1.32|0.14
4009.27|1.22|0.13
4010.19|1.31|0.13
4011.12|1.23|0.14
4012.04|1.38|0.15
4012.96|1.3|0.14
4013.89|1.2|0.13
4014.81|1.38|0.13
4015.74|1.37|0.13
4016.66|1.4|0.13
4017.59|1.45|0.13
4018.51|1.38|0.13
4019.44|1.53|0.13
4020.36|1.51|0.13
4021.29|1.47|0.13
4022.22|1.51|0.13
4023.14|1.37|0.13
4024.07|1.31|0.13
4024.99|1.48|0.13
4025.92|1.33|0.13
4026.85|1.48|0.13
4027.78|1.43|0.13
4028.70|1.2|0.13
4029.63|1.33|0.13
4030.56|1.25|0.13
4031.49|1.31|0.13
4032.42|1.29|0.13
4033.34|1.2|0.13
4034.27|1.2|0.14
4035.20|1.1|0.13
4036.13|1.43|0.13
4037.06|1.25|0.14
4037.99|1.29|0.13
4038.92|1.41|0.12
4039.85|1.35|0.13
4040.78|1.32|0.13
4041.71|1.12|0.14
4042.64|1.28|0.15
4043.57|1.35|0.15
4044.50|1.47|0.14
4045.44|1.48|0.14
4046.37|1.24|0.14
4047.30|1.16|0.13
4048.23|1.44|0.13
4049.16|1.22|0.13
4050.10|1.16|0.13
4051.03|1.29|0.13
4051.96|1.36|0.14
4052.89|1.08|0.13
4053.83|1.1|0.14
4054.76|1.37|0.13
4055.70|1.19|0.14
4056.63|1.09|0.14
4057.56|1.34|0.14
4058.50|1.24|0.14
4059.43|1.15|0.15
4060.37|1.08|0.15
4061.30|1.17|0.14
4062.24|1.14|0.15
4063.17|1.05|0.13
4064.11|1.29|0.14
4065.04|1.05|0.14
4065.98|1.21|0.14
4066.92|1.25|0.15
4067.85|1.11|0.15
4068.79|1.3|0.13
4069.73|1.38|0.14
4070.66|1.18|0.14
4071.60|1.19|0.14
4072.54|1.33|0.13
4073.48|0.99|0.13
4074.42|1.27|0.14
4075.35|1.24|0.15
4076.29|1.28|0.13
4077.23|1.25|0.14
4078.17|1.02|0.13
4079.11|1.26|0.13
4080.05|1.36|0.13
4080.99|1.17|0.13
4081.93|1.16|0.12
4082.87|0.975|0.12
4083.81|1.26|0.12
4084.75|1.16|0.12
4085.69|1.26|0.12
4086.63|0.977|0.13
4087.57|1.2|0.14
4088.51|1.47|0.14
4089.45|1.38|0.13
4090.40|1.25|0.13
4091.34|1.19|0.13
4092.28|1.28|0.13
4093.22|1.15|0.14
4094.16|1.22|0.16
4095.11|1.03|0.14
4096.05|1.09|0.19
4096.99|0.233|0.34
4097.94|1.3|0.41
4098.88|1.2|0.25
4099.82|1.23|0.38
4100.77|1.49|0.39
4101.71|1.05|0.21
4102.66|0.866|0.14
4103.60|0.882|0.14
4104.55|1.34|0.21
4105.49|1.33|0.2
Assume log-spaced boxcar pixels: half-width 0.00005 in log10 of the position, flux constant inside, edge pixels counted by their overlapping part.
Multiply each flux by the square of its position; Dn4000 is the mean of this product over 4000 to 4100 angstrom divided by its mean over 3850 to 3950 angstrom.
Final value 1.46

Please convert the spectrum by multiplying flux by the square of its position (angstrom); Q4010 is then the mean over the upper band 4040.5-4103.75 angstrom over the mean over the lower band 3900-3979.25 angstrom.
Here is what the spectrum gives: 1.5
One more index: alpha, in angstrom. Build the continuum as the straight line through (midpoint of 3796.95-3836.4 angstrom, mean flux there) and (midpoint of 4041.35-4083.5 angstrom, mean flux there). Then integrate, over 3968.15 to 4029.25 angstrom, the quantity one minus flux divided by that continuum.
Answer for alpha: -2.9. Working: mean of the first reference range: 0.755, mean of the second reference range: 1.22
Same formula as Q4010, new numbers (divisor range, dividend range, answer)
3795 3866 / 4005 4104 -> 1.75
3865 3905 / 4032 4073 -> 1.50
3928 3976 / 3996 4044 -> 1.72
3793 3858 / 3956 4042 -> 1.58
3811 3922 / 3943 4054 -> 1.37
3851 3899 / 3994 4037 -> 1.51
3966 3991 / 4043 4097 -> 1.46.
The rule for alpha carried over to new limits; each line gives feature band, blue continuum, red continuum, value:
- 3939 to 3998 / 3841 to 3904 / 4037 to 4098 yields 7.1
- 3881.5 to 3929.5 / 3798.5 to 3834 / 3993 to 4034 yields 4.5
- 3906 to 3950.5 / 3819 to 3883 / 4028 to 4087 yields 3.4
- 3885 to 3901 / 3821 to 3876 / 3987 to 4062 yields 2.4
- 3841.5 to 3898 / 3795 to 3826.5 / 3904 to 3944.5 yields -4.0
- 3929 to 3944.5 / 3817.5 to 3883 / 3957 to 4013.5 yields 3.5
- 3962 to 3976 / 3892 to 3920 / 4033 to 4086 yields 6.3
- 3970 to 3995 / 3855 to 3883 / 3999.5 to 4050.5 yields 4.6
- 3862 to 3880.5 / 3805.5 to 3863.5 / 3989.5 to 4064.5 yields -1.9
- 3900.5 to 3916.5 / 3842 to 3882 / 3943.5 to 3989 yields -2.8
